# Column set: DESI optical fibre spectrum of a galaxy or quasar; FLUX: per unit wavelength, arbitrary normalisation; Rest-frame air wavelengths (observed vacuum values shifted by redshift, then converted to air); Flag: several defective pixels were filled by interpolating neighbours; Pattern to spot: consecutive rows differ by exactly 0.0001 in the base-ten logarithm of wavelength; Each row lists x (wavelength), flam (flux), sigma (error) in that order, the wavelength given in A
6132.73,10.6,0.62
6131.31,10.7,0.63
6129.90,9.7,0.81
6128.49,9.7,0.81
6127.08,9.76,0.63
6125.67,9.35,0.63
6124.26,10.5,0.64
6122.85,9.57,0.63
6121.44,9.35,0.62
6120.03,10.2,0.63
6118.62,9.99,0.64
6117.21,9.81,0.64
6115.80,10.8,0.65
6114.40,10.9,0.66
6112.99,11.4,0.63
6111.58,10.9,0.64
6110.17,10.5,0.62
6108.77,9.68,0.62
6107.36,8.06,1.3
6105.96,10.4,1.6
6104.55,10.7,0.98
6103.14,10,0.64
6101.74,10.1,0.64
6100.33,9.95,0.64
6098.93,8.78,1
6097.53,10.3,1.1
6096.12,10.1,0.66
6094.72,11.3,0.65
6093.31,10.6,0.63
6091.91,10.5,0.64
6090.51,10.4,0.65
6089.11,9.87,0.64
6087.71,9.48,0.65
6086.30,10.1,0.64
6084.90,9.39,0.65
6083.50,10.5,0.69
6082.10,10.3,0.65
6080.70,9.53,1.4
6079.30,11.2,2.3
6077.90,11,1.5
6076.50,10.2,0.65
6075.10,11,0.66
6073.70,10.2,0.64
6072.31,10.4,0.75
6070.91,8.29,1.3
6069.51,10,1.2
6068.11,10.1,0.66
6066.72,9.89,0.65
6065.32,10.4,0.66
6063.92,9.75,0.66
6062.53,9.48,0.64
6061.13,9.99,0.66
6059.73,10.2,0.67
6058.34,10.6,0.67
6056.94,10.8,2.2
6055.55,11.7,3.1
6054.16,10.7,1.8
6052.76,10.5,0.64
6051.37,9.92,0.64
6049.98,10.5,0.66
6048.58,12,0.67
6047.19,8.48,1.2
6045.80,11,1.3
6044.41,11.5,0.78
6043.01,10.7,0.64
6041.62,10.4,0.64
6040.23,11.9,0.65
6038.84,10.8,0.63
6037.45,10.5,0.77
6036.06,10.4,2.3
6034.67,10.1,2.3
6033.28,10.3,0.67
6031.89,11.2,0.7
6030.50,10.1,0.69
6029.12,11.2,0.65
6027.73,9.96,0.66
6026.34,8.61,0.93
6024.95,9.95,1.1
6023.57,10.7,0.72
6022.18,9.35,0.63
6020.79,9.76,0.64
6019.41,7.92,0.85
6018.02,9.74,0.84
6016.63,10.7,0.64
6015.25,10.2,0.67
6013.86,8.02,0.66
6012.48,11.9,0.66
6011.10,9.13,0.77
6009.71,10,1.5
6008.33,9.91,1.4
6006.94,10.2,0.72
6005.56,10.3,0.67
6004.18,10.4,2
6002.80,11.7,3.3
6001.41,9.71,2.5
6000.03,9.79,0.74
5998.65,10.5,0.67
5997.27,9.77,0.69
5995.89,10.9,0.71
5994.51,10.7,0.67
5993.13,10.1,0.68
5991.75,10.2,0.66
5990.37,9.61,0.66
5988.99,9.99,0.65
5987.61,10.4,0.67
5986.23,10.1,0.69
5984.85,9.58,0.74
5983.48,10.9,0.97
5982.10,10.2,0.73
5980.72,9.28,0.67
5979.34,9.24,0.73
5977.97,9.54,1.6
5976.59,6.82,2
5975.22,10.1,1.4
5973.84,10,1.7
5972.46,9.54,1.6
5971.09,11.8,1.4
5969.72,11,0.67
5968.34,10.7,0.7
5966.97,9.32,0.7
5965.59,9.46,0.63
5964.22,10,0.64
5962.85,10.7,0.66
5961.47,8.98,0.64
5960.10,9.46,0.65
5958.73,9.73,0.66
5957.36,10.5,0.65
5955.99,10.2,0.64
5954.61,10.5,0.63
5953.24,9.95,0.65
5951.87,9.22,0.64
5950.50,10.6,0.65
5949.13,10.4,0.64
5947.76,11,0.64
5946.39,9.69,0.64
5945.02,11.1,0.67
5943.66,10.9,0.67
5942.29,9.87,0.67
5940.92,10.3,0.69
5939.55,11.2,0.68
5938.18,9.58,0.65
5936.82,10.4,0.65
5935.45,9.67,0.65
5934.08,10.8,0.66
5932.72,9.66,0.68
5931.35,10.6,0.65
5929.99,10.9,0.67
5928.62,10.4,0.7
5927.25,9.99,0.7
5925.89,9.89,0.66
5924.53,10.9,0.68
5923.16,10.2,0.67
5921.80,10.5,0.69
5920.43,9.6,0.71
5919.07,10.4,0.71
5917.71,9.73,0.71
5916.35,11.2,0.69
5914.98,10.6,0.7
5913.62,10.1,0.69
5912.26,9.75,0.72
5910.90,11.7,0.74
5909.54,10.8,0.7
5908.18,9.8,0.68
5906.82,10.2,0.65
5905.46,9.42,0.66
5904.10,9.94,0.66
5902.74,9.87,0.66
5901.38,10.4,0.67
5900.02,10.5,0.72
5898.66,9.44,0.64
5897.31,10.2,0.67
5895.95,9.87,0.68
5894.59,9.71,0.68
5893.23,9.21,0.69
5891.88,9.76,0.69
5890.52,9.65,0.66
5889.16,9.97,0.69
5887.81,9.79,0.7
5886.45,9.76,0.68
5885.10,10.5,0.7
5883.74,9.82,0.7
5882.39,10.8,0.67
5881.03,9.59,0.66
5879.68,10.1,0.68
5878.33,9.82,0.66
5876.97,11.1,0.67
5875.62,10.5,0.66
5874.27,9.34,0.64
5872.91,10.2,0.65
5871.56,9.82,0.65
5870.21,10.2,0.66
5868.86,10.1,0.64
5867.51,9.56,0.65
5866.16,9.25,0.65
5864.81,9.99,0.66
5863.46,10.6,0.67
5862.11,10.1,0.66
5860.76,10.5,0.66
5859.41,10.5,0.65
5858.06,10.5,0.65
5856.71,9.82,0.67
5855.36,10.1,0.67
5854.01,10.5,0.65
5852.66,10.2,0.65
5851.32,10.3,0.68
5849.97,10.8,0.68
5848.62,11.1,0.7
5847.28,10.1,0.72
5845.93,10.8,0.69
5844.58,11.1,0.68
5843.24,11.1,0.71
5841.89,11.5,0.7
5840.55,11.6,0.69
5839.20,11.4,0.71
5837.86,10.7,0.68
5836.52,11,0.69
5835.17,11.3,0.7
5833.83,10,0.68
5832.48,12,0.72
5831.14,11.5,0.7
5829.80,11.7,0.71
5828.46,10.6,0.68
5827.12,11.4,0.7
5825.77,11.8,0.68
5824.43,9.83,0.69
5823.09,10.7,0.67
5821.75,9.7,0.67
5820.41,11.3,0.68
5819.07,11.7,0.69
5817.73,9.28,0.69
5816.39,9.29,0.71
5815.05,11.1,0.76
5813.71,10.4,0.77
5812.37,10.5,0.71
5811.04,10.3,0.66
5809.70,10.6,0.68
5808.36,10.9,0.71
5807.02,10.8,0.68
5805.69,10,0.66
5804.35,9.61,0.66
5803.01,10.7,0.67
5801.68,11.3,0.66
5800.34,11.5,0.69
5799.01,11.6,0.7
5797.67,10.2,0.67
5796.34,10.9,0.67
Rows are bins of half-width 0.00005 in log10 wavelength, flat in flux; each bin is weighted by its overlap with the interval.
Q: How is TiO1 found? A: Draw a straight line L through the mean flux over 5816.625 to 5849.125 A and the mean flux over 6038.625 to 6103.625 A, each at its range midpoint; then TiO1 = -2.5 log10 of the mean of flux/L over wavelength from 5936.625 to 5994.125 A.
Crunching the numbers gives 0.06 mag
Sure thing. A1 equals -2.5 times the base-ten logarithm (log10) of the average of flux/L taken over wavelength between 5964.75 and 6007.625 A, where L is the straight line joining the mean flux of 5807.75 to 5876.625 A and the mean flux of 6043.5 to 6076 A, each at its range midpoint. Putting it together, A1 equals 0.04 mag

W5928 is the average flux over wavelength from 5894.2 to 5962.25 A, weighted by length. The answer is 10.2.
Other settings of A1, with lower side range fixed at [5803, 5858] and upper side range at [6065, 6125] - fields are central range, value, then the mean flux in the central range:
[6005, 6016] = 0.040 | 9.96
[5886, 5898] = 0.086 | 9.77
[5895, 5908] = 0.062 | 9.97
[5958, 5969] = 0.068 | 9.8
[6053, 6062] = -0.041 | 10.6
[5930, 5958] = 0.015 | 10.3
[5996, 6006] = 0.000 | 10.3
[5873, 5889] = 0.052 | 10.1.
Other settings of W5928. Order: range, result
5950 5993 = 9.92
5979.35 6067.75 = 10.2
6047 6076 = 10.3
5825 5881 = 10.6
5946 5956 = 10.2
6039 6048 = 10.7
